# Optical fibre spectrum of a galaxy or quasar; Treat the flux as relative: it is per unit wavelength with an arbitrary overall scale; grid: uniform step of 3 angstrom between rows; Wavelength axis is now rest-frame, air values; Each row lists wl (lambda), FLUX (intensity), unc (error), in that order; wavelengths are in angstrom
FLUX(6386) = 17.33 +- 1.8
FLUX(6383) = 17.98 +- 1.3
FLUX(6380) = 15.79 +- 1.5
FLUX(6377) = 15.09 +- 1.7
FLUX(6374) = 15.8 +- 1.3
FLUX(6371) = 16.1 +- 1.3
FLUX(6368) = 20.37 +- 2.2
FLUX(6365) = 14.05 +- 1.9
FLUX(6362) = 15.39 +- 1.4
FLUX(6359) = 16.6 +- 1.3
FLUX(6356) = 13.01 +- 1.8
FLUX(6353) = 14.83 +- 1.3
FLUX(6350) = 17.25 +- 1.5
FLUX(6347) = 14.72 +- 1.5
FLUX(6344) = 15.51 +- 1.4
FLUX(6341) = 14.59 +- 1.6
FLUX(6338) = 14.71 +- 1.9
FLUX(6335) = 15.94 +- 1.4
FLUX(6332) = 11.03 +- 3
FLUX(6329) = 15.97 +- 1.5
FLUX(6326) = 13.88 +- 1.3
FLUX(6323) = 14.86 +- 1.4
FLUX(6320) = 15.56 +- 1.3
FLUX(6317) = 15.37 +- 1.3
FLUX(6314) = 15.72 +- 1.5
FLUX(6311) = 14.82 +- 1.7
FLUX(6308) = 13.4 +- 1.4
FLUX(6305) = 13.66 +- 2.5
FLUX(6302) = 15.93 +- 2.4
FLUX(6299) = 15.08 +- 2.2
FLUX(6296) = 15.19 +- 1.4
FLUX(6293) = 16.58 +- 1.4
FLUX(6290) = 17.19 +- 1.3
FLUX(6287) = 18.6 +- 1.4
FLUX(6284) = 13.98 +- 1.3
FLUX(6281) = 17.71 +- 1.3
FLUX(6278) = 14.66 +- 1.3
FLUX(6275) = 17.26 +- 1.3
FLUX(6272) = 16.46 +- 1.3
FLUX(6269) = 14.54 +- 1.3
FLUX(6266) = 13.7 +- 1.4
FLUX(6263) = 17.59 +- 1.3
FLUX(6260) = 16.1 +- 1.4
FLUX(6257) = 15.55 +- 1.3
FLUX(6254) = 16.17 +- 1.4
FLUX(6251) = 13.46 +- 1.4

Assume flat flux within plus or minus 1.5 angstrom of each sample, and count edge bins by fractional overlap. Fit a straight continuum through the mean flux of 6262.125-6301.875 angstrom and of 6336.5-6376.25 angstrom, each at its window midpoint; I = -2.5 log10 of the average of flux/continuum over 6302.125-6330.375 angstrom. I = 0.07 mag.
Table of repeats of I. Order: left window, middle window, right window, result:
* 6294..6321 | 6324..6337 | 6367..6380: 0.09 mag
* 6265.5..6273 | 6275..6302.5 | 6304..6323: -0.09 mag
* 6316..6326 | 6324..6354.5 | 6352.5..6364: 0.01 mag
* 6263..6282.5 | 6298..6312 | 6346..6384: 0.09 mag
